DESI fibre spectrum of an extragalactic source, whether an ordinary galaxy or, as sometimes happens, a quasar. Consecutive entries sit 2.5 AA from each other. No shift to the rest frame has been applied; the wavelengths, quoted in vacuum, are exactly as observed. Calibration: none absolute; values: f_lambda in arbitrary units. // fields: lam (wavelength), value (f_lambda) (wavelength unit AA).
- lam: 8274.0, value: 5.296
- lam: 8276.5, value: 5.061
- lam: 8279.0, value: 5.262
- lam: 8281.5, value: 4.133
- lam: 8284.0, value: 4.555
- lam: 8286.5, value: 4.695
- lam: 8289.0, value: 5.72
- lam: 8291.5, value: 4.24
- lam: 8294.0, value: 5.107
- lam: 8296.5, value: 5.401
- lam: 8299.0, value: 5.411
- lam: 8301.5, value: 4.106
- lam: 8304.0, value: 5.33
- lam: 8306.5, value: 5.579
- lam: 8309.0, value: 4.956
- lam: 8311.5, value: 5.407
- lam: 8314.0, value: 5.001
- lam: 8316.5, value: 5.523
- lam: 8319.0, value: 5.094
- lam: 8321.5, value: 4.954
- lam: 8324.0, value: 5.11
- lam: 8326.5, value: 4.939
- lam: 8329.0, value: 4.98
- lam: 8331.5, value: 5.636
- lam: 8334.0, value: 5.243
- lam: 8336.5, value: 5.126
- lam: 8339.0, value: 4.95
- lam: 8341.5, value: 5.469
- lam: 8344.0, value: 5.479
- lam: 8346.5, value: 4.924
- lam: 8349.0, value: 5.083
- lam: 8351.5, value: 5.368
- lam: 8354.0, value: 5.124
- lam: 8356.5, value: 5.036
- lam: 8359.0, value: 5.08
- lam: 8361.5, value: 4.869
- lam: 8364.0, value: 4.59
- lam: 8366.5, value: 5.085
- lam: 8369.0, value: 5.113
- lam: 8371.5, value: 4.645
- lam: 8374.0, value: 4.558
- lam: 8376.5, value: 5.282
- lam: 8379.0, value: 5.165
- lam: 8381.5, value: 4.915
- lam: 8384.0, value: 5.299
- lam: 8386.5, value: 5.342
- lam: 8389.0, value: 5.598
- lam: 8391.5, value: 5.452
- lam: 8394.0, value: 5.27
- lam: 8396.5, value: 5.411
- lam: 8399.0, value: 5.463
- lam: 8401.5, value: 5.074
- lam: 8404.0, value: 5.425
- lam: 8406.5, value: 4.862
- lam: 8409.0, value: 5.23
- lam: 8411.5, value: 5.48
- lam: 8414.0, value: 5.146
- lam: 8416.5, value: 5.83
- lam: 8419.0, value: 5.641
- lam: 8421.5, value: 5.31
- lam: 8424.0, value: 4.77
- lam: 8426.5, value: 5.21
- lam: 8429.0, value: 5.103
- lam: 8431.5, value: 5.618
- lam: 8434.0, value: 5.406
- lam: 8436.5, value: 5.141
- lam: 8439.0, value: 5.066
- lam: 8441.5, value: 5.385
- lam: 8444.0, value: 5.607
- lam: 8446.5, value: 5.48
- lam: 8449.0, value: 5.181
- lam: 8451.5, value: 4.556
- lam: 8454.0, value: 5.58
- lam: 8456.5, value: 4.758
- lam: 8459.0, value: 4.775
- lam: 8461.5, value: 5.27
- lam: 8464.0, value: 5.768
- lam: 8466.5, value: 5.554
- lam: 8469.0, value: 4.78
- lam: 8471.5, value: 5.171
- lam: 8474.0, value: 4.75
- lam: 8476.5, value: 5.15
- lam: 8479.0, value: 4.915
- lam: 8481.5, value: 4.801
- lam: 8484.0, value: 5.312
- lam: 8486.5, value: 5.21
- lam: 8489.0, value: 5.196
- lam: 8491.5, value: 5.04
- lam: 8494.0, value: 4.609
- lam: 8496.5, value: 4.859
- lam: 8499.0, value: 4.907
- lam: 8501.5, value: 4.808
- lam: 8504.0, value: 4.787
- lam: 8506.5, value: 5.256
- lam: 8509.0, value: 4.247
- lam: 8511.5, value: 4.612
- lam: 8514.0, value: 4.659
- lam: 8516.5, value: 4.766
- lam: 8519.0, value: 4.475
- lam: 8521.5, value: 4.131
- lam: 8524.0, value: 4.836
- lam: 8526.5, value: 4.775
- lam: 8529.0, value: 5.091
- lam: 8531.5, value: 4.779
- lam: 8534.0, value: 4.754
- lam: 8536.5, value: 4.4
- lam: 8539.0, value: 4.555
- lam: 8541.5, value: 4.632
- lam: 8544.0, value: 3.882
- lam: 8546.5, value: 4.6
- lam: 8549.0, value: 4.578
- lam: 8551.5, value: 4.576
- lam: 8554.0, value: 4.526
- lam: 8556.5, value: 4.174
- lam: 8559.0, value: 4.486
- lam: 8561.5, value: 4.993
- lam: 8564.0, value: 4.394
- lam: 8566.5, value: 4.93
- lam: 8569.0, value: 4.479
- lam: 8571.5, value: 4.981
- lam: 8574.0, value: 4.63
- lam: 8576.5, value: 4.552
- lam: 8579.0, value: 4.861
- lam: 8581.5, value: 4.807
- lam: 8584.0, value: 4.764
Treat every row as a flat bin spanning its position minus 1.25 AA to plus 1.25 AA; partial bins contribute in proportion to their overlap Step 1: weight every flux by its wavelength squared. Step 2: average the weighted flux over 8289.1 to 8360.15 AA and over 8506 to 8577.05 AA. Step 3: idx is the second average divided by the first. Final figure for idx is 0.9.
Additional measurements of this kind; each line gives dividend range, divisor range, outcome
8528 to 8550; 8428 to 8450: 0.88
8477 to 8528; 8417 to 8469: 0.93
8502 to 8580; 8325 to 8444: 0.92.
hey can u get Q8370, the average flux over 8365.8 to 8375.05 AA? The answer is 4.84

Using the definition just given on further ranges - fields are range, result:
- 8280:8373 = 5.05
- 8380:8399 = 5.33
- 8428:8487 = 5.18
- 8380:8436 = 5.31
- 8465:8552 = 4.79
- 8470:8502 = 4.98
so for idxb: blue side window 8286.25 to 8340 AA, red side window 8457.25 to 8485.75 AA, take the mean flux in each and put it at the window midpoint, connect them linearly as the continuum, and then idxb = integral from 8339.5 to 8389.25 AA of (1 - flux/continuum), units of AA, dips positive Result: 0.3 AA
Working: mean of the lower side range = 5.12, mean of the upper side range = 5.11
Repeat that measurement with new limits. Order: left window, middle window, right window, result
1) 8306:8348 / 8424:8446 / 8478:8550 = -1.6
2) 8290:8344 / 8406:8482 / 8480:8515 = -3.9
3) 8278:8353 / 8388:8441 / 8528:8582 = -4.5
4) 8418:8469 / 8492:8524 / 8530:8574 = 1.0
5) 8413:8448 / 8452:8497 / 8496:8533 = -0.5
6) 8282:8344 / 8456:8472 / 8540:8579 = -1.3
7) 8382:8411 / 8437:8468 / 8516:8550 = -1.4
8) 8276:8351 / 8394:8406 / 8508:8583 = -1.0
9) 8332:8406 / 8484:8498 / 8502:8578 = -0.7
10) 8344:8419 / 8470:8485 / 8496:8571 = -0.5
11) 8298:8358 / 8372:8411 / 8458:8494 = -0.6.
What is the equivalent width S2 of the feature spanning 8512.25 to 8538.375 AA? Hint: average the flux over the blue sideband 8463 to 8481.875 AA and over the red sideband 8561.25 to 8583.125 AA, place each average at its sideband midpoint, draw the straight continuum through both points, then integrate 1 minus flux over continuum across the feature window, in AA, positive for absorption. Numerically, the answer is 1.3 AA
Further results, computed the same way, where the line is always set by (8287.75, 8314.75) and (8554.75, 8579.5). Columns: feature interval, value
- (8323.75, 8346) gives -0.68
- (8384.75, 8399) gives -1.33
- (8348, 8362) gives -0.24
